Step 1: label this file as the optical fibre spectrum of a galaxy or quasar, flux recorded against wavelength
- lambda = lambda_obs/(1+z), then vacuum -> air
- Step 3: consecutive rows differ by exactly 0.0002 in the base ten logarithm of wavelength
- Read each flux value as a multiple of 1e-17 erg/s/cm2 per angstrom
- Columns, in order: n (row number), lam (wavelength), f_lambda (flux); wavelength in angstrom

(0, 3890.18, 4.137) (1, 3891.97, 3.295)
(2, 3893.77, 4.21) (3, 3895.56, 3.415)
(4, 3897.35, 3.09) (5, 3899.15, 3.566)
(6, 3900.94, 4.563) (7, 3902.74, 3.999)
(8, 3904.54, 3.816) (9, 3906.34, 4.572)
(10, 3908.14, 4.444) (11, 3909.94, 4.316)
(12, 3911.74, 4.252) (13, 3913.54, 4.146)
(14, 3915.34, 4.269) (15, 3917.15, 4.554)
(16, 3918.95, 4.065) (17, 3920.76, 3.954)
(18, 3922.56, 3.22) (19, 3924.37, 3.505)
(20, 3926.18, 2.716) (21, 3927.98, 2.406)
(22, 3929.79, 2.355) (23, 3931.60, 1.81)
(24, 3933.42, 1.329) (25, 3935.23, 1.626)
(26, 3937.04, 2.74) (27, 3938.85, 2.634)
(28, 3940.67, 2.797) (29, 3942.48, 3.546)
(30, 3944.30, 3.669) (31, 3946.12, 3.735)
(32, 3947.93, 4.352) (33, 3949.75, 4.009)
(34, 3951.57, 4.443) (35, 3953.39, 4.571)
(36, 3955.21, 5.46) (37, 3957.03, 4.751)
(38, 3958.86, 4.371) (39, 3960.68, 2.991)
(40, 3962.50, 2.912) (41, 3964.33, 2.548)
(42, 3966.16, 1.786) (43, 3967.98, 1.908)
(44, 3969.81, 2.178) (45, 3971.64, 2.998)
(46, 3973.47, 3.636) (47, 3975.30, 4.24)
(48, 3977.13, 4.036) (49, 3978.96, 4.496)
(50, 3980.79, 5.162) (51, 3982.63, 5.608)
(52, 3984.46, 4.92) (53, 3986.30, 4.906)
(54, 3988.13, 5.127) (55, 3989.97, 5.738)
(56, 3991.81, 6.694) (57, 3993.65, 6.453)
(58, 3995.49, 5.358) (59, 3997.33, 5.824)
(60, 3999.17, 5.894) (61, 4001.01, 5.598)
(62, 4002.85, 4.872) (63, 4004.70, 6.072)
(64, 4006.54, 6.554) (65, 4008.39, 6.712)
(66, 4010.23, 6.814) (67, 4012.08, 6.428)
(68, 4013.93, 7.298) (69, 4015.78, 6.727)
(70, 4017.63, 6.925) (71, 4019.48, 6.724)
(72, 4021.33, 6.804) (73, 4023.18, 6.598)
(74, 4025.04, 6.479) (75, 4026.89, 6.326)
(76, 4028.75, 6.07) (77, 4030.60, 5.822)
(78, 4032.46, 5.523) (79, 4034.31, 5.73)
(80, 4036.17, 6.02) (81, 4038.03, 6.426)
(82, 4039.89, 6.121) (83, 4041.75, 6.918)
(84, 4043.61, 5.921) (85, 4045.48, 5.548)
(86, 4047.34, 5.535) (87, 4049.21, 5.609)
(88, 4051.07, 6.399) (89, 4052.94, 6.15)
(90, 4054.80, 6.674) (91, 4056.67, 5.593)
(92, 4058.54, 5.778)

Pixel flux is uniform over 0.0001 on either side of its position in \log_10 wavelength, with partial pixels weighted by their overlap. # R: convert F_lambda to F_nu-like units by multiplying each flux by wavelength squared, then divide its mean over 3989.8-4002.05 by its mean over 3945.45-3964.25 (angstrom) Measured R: 1.48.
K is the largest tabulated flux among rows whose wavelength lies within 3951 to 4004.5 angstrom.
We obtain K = 6.694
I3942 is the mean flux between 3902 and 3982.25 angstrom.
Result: 3.54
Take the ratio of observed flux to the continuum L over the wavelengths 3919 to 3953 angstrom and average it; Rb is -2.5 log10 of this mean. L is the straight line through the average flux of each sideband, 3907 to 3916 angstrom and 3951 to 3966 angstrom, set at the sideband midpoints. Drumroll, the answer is 0.296 mag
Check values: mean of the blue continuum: 4.3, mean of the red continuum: 3.88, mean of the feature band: 3.1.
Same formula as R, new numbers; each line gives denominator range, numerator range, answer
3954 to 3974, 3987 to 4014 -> 1.90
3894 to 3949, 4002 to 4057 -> 1.91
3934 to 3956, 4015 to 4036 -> 1.83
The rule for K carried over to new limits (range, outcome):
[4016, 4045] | 6.925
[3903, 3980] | 5.46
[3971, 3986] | 5.608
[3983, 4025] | 7.298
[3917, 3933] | 4.554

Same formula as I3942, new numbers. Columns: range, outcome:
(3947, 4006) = 4.51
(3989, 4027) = 6.33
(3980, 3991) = 5.26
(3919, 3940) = 2.63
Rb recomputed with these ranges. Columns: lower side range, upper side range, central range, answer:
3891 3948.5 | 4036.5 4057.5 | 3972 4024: -0.133 mag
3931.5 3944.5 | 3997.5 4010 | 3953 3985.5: 0.087 mag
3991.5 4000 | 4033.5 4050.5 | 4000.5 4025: -0.085 mag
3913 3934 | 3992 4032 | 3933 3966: 0.191 mag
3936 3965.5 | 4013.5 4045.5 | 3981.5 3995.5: -0.131 mag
